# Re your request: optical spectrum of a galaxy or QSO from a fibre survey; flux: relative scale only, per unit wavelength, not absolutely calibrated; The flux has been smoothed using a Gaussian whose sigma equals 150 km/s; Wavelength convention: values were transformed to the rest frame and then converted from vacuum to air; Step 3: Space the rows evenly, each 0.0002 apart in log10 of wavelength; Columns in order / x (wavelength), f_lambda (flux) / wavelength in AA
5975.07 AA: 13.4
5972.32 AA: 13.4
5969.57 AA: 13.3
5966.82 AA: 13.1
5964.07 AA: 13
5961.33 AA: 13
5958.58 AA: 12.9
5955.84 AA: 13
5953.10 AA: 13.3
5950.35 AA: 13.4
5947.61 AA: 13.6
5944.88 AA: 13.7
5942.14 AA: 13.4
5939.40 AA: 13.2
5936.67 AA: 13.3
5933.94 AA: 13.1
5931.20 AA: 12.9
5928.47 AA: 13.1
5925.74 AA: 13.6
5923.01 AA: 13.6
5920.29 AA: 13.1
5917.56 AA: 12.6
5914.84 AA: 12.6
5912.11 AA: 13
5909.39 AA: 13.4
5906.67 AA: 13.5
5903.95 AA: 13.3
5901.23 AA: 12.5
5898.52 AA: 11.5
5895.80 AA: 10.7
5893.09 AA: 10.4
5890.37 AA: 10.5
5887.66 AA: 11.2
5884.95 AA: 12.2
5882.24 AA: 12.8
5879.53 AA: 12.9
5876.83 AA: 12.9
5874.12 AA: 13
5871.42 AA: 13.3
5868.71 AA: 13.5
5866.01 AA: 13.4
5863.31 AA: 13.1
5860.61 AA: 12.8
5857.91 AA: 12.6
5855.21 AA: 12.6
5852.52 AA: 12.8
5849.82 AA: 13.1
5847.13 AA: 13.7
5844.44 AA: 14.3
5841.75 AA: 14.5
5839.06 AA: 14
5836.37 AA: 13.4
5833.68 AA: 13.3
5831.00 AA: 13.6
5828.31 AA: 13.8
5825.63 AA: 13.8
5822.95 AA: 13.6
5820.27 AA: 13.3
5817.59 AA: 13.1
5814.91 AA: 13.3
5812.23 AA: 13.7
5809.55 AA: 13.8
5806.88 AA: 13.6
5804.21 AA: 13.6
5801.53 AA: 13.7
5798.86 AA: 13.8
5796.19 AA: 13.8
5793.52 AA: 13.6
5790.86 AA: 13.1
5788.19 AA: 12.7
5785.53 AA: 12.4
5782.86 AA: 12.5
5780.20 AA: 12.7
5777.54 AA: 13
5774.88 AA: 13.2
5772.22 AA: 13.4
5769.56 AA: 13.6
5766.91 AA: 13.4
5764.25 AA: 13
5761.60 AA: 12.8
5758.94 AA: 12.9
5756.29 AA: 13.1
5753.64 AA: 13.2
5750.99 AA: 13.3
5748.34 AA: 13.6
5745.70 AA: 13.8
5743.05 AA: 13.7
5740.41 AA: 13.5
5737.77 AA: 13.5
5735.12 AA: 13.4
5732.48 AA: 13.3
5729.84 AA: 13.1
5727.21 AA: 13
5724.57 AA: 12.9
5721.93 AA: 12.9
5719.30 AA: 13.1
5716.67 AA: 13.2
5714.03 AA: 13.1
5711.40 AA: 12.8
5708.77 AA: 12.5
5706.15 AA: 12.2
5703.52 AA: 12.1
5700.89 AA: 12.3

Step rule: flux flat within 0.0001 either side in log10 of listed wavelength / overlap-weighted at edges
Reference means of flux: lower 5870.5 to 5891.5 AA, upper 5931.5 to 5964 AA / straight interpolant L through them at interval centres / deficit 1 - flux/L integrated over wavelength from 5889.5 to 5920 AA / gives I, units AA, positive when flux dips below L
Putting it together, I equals 1.0 AA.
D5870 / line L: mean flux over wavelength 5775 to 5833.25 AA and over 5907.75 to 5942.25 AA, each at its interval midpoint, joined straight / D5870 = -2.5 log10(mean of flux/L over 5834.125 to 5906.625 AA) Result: 0.04 mag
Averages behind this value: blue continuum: 13.4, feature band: 12.7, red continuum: 13.1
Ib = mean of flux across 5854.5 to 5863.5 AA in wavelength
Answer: 12.7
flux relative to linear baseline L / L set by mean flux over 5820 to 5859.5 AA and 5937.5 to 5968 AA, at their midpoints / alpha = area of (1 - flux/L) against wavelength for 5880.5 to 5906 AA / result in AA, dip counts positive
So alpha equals 3.1 AA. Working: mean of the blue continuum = 13.5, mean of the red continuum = 13.2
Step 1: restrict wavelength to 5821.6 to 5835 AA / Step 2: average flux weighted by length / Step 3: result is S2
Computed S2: 13.6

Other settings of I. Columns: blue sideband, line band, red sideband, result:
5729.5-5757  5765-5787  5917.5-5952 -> 0.6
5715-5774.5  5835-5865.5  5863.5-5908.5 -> -1.8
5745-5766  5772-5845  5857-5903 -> -3.6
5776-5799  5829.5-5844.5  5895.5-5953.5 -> -0.9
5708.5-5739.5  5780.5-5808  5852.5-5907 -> -1.0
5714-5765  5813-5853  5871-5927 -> -2.5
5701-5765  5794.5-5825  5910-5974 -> -1.1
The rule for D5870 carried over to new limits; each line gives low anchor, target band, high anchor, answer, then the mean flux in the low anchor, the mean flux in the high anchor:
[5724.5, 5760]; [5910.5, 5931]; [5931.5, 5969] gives 0.01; 13.3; 13.2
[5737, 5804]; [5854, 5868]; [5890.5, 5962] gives 0.01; 13.3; 12.9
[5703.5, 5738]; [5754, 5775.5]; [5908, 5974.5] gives -0.01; 12.9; 13.2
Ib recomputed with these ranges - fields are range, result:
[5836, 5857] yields 13.5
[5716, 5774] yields 13.3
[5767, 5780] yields 13.3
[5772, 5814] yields 13.3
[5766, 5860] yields 13.4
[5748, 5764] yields 13.1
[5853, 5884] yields 13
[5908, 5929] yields 13.1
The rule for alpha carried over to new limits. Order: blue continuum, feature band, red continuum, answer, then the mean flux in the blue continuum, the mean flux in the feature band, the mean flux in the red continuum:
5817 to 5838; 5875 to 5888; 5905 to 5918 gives 0.69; 13.5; 12.5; 13.1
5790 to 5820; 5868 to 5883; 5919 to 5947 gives 0.40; 13.6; 13.1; 13.3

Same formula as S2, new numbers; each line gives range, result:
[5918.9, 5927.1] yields 13.4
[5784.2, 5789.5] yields 12.6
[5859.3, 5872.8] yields 13.2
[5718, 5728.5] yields 13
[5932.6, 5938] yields 13.2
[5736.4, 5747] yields 13.6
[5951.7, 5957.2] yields 13.1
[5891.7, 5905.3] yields 11.7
